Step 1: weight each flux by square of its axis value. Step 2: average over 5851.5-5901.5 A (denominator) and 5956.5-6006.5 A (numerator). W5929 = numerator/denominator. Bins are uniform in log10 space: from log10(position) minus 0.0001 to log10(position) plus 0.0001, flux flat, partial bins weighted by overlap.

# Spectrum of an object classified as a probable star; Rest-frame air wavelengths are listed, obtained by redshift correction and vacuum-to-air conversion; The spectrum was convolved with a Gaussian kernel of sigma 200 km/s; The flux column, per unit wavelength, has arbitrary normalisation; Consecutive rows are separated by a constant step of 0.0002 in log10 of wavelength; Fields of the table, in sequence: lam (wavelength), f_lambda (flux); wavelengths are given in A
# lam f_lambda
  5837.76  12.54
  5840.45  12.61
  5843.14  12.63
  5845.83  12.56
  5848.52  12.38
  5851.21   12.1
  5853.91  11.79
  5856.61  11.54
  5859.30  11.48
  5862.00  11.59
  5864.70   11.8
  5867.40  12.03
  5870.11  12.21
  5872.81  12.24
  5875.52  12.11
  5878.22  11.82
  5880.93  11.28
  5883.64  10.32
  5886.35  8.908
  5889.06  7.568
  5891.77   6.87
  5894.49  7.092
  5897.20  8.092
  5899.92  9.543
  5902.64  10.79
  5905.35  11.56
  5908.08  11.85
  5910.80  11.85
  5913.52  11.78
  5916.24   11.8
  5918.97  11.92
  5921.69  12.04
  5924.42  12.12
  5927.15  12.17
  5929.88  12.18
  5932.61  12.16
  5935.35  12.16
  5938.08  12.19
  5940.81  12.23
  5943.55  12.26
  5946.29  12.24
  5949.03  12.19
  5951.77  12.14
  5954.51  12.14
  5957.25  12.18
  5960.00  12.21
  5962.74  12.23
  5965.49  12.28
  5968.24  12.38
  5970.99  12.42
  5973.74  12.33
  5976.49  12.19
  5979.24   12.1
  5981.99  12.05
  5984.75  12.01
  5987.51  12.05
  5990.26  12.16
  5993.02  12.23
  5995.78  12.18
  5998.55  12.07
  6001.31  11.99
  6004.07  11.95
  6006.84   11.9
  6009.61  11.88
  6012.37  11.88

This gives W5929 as 1.20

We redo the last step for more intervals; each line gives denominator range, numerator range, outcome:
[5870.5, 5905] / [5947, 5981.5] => 1.28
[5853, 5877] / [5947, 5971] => 1.06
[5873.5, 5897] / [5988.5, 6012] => 1.32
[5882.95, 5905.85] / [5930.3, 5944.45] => 1.40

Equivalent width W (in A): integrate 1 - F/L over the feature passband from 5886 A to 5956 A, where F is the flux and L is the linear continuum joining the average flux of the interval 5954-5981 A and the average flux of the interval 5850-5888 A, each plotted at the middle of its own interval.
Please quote 4.7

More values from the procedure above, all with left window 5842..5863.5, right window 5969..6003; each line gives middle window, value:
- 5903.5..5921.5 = 0.4 A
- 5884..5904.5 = 5.9 A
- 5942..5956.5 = -0.1 A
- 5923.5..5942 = -0.1 A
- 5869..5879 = -0.1 A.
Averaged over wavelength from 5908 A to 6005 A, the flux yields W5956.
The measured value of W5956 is 12.1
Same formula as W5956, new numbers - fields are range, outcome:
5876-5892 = 9.79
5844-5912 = 10.9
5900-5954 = 11.9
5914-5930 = 12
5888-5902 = 7.99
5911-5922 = 11.9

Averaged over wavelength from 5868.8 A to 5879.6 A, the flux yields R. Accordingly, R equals 12.1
